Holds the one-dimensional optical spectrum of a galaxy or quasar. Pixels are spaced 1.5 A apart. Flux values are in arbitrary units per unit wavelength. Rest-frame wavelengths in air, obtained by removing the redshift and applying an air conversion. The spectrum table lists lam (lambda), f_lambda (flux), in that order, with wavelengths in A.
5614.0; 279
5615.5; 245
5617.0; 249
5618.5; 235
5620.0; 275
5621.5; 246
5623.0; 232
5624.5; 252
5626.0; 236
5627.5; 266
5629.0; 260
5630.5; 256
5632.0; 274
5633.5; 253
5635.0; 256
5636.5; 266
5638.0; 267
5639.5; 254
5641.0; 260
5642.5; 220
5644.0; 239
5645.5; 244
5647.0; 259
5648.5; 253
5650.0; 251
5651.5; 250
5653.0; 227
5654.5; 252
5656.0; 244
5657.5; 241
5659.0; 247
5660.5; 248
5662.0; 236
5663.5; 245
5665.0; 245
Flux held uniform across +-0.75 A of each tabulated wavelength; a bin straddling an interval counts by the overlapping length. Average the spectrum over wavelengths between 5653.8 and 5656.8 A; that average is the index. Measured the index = 248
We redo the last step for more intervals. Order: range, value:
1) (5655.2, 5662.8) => 243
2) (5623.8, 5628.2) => 251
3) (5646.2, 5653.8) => 248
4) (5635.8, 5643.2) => 254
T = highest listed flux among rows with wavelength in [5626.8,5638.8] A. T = 274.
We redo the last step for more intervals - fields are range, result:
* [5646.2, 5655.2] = 259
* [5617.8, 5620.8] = 275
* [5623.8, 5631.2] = 266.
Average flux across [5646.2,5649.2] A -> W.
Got 256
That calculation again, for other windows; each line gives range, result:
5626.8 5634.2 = 262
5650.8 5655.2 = 243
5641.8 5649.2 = 243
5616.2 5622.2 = 251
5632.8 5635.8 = 255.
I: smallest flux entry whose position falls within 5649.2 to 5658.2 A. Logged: 227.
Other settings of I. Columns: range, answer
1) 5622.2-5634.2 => 232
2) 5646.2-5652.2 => 250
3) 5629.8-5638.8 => 253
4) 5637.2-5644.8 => 220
